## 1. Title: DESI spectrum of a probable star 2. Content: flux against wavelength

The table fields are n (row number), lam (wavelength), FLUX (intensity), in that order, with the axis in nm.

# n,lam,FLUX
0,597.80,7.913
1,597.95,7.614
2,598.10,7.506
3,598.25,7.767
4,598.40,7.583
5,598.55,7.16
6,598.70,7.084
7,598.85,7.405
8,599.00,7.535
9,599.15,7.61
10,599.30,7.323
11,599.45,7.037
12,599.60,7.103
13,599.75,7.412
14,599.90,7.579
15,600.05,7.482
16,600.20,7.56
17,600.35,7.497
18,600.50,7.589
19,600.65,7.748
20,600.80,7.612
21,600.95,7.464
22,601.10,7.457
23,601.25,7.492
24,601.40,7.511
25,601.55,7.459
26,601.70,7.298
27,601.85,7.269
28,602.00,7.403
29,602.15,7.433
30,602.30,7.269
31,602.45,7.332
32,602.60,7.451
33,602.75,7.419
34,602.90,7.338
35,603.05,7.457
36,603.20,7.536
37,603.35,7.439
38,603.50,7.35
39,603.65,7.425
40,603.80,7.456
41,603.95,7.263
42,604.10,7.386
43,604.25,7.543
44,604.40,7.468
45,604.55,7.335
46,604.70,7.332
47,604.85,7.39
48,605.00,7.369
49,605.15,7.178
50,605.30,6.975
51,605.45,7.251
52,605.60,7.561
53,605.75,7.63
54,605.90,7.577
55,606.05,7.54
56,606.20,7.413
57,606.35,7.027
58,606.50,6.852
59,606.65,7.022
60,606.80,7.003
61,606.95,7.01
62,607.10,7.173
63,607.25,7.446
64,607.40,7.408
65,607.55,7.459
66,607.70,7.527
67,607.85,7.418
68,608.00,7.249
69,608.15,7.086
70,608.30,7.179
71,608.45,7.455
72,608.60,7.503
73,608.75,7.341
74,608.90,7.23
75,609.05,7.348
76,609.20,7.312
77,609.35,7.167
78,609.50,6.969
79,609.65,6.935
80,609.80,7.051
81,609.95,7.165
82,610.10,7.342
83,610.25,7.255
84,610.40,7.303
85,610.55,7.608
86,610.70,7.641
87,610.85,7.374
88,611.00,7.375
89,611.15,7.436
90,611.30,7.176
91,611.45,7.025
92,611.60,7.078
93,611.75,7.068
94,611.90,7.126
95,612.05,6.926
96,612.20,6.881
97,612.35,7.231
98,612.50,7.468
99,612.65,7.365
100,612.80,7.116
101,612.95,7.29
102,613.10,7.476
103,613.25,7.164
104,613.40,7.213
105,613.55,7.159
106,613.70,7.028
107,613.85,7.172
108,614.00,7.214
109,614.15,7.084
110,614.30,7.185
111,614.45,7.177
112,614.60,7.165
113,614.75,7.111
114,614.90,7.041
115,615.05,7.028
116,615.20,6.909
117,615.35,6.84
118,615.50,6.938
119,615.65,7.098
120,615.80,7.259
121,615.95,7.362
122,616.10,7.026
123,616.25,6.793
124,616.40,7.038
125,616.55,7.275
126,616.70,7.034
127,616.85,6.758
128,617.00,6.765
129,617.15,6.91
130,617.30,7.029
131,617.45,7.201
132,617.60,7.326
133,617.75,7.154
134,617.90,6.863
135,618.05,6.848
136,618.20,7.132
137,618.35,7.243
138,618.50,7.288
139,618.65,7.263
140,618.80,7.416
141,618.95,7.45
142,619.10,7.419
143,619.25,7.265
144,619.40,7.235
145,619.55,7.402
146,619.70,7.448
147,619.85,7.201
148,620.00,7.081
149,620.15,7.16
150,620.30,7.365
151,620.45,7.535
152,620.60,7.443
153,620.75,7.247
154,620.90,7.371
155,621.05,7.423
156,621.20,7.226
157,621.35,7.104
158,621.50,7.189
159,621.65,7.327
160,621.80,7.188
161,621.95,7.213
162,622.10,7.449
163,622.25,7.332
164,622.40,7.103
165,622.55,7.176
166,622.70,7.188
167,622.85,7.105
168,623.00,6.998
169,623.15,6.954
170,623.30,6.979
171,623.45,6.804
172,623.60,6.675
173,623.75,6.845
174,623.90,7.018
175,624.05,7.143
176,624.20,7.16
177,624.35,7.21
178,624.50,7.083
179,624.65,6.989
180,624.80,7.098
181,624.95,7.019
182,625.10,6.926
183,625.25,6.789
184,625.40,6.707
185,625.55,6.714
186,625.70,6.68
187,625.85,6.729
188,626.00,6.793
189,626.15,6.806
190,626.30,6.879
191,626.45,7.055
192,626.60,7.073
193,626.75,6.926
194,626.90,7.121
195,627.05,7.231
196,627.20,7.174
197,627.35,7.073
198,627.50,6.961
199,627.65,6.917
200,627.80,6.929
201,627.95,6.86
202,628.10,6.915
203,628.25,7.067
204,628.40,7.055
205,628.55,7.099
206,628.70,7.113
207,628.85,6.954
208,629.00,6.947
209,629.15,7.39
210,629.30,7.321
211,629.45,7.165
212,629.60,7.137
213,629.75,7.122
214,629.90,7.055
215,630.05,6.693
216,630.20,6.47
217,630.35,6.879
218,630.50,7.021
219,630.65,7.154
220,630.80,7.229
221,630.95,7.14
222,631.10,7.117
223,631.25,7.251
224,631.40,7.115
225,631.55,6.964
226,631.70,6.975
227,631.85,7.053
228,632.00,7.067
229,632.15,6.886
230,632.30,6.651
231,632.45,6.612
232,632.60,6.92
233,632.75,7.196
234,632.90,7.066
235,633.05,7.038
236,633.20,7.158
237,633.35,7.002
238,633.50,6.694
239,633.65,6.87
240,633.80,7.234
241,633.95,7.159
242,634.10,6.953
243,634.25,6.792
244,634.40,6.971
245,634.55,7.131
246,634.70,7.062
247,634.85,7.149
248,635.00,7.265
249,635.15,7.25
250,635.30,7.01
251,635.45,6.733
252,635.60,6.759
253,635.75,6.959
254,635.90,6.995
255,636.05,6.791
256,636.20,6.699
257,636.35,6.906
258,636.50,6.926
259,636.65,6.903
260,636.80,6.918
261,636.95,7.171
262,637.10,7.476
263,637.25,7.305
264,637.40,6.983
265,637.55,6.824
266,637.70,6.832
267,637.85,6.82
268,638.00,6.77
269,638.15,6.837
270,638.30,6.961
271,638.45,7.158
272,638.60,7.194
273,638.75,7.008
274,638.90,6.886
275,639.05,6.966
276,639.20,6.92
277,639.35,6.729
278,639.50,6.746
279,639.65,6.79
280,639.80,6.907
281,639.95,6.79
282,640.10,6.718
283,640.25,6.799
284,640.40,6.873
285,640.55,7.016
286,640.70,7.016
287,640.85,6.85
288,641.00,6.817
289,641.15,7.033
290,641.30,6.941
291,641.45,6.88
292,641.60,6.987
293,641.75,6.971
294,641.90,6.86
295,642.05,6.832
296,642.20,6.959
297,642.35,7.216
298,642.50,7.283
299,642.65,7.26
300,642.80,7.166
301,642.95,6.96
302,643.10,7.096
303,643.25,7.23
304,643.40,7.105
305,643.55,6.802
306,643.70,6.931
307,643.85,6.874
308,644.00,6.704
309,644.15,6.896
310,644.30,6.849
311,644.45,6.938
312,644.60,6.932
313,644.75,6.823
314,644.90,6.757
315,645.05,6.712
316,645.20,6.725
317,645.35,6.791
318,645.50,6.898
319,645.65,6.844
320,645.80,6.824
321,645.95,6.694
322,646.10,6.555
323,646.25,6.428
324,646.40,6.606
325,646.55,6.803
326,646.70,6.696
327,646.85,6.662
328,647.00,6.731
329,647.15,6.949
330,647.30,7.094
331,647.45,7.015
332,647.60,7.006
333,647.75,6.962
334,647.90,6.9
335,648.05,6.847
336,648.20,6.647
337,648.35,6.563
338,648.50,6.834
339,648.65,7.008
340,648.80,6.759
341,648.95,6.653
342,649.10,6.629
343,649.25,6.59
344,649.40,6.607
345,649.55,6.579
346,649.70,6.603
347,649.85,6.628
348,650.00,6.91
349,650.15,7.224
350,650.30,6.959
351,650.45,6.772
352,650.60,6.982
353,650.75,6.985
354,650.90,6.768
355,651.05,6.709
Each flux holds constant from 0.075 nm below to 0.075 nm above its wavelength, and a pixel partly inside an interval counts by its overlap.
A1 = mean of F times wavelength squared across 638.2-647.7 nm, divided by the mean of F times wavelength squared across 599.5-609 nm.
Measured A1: 1.06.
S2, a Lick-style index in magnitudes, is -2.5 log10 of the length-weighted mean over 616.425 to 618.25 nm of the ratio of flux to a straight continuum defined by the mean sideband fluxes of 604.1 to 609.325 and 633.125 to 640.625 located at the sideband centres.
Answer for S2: 0.02 mag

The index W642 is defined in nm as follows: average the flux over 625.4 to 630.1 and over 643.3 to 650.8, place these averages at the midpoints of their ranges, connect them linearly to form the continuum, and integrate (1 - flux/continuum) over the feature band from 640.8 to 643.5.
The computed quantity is -0.067 nm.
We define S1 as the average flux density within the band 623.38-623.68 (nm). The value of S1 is 6.74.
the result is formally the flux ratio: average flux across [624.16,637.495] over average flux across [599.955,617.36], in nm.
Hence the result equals 0.96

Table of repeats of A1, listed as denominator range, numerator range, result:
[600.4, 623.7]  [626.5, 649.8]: 1.04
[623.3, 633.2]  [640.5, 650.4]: 1.04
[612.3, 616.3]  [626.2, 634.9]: 1.03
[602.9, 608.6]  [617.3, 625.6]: 1.03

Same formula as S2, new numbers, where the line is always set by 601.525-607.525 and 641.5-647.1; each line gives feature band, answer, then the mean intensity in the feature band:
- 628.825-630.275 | 0.003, 7.03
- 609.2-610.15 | 0.025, 7.11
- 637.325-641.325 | 0.006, 6.9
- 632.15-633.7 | 0.014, 6.92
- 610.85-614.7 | 0.008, 7.19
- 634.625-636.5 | 0.002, 6.96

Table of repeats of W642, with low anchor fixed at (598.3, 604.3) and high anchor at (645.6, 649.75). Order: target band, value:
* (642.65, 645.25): -0.04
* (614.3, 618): 0.08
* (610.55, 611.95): 0.00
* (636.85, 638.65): -0.03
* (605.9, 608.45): 0.03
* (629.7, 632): -0.01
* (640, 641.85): -0.02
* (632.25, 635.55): -0.02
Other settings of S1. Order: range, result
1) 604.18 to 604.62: 7.45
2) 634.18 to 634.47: 6.88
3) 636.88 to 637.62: 7.15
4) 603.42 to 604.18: 7.38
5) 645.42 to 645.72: 6.87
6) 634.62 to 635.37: 7.15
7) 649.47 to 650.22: 6.78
